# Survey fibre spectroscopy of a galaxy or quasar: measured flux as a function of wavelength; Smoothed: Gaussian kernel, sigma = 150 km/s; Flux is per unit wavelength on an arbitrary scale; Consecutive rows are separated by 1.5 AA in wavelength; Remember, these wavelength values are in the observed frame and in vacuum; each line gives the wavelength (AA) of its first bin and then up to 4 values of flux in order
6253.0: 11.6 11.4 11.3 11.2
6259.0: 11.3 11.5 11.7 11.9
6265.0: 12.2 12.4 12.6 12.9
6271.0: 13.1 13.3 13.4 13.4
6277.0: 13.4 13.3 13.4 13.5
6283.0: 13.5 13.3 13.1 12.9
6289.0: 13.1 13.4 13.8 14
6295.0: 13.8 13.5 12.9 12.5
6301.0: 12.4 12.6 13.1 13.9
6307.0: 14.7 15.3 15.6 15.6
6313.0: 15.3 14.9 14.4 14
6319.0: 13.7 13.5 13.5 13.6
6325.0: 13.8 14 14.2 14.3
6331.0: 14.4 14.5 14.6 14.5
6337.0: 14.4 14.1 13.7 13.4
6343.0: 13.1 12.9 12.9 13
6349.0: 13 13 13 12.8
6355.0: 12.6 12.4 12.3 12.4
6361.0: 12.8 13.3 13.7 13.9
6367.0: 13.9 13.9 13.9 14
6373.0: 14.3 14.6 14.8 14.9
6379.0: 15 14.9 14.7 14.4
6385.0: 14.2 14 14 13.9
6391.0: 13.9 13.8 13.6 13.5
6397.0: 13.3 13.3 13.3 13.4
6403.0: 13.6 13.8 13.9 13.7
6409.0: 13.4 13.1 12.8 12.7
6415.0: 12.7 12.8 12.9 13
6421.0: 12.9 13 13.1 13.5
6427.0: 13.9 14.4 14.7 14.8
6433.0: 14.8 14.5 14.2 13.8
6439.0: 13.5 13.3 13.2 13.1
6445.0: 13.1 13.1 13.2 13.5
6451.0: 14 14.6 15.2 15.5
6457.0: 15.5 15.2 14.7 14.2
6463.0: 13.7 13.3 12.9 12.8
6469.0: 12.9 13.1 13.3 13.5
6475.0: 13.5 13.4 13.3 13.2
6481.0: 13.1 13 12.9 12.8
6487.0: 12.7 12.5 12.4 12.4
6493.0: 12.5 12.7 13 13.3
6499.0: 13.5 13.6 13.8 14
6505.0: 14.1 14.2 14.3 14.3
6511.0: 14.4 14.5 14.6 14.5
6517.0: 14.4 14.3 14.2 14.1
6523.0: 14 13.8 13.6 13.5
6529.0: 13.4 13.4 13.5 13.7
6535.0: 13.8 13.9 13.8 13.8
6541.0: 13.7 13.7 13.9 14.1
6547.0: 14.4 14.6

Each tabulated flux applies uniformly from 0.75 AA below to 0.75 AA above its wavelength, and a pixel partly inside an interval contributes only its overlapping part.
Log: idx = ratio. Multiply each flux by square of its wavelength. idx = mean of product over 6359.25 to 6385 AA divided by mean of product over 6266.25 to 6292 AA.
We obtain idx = 1.1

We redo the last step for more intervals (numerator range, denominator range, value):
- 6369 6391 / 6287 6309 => 1.10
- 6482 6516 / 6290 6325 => 1.03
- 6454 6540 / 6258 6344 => 1.07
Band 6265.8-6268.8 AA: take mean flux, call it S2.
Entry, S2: 12.5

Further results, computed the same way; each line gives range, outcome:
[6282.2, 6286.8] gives 13.3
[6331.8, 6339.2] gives 14.4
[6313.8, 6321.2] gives 14.1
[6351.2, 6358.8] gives 12.6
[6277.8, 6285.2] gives 13.4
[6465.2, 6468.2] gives 12.9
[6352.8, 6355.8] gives 12.7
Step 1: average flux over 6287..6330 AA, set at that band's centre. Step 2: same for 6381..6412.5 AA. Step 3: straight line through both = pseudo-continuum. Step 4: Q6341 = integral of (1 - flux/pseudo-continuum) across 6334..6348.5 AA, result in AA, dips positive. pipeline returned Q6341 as 0.2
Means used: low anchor 13.9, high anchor 13.7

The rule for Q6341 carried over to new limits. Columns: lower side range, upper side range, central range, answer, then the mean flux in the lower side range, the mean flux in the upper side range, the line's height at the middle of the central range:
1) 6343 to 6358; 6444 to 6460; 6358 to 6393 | -2.2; 12.8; 14.3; 13.2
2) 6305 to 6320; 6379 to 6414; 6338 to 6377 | 2.2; 14.7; 13.7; 14.2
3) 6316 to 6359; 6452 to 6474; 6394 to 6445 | 1.3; 13.6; 14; 13.9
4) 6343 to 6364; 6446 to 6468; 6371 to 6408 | -2.1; 12.8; 14.1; 13.3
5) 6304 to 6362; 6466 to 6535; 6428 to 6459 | -1.2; 13.8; 13.5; 13.6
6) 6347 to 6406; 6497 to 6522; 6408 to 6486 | 1.8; 13.7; 14.1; 13.9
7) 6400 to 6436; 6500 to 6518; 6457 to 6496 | 2.1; 13.5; 14.2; 14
